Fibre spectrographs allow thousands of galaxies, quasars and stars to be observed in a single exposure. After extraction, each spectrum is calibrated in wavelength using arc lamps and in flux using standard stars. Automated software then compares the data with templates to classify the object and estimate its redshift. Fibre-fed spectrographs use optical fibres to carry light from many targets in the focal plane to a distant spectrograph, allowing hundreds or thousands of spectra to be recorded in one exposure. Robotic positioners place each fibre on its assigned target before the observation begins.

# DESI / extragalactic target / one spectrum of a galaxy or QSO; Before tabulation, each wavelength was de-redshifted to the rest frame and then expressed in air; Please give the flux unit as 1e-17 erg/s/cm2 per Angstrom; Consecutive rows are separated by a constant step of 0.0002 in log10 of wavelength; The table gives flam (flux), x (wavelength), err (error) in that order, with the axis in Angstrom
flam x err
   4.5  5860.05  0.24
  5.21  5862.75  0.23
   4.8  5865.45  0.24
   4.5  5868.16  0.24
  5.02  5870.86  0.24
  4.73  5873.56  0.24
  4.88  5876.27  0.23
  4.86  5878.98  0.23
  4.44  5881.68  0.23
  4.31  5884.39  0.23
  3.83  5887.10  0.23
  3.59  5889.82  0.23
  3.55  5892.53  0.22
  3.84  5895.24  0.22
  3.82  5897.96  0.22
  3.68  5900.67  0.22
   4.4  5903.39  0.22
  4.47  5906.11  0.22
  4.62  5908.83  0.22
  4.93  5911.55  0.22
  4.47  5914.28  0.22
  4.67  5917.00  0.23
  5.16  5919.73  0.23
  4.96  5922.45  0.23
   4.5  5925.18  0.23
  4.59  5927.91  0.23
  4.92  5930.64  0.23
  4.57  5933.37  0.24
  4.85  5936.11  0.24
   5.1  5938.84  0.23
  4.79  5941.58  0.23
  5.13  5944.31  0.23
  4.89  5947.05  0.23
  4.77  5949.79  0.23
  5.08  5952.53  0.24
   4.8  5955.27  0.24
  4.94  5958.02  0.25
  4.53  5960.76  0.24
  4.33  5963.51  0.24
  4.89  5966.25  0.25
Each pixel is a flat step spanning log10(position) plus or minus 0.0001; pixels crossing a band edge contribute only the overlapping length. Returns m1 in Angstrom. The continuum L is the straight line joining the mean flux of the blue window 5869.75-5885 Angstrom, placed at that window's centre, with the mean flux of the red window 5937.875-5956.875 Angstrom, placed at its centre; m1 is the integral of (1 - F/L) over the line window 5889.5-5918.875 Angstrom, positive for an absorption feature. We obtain 3.6 Angstrom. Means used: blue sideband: 4.72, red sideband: 4.93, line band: 4.22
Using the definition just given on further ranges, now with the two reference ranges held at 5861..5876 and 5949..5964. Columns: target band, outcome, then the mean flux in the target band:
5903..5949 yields 0.2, 4.77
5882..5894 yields 2.4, 3.87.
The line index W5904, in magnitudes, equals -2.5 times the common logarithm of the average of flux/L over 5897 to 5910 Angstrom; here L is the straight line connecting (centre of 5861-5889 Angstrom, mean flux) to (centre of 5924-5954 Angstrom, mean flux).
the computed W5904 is 0.13 mag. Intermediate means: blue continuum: 4.63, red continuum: 4.84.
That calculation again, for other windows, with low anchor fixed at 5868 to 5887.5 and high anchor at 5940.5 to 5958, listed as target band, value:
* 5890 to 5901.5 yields 0.253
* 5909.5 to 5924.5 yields -0.008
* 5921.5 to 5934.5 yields 0.028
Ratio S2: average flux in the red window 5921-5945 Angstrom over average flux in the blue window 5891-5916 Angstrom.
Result 1.15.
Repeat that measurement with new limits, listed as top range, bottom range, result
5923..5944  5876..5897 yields 1.16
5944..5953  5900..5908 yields 1.16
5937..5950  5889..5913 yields 1.20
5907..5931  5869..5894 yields 1.09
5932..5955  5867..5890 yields 1.09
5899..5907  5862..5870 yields 0.86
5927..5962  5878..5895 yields 1.19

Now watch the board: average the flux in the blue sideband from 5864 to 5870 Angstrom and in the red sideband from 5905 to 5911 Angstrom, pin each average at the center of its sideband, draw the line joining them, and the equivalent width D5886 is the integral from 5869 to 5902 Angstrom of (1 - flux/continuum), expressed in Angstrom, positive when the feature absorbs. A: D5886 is 3.1 Angstrom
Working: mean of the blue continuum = 4.69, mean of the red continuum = 4.6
